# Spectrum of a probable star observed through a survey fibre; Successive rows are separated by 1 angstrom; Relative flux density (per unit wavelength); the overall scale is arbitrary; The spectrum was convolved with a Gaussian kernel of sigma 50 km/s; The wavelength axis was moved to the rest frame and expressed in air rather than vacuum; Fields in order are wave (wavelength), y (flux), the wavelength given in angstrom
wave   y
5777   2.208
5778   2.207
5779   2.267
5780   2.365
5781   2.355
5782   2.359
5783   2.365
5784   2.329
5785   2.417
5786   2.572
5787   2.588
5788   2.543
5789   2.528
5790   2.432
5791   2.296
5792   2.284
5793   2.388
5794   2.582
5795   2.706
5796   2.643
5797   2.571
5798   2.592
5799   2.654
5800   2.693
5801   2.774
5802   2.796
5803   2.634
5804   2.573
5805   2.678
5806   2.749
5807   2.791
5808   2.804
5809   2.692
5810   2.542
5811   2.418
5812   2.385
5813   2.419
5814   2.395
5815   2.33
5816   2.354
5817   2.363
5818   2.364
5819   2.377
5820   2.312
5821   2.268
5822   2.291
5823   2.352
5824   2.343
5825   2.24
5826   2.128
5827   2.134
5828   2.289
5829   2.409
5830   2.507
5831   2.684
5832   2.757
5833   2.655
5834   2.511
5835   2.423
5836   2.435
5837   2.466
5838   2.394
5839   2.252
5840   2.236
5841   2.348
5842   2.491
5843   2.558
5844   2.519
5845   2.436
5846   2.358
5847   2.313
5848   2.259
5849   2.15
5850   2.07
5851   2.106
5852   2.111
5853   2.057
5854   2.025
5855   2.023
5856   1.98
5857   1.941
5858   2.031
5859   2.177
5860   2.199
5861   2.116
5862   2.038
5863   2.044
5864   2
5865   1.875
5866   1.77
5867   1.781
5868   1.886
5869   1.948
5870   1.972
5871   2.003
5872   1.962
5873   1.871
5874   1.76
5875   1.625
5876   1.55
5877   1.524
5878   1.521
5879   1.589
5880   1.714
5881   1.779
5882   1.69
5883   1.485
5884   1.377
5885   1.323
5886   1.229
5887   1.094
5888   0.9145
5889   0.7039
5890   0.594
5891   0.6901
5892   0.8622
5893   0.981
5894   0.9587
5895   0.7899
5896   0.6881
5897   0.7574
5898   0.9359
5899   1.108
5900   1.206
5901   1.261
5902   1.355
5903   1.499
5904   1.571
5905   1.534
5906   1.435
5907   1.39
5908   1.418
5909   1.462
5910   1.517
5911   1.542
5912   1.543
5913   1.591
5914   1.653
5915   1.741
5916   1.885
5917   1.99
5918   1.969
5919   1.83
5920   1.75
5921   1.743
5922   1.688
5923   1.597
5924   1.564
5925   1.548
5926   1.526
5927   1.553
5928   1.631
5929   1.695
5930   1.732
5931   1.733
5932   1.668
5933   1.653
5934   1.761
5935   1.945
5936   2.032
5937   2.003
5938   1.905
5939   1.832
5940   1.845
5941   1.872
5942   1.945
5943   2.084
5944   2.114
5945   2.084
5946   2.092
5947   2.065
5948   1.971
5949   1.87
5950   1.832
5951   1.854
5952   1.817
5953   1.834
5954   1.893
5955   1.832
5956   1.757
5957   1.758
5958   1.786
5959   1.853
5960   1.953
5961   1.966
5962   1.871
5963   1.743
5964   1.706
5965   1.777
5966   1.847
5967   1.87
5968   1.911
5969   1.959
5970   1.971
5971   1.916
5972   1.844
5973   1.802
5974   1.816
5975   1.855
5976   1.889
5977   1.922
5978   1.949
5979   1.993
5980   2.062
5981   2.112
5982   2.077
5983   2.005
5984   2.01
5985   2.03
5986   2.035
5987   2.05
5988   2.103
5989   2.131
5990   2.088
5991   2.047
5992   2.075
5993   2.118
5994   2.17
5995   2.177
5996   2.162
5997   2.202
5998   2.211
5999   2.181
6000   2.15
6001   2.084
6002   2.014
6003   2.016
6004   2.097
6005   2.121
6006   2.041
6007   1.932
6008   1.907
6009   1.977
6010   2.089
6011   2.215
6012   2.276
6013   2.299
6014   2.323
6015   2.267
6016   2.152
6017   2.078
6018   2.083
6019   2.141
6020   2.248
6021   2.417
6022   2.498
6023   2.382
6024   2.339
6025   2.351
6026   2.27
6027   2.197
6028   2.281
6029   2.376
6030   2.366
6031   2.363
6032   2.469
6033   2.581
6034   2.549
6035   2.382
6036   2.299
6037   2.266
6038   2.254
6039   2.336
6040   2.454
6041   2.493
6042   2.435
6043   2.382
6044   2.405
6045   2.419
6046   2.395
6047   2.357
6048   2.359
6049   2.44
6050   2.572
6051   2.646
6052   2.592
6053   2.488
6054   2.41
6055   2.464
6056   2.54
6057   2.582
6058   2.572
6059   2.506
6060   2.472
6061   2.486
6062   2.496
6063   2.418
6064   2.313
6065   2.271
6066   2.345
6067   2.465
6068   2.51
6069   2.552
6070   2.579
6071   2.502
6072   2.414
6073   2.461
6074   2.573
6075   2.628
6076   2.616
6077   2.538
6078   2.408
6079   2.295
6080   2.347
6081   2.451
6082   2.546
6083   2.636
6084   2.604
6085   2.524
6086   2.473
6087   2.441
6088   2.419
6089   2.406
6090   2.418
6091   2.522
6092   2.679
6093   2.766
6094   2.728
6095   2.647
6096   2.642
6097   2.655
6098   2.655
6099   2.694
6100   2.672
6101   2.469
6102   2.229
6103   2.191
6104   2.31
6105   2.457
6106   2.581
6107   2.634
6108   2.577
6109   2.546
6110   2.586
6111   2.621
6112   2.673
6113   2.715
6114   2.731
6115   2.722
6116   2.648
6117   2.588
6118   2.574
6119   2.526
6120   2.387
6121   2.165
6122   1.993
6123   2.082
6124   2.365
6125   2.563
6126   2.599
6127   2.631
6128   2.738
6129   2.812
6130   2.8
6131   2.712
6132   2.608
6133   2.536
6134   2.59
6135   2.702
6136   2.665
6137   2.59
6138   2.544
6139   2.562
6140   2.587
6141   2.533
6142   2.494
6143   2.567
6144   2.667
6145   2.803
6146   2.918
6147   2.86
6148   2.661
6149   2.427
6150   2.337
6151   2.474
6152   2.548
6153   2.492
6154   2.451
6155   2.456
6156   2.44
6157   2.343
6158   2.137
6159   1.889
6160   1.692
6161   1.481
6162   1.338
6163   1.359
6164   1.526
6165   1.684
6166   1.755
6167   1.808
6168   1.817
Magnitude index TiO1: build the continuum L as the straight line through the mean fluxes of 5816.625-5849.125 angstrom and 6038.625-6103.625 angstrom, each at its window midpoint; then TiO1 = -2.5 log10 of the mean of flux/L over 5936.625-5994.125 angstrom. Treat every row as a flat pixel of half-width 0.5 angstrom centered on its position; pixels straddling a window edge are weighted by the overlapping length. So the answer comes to 0.25 mag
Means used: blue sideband 2.39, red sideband 2.49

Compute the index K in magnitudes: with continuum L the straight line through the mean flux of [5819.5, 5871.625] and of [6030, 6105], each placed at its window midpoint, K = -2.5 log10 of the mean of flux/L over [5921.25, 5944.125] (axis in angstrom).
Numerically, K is 0.29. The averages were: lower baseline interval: 2.22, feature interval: 1.77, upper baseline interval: 2.48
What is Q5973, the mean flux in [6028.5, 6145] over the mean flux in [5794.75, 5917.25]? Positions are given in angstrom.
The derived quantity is 1.3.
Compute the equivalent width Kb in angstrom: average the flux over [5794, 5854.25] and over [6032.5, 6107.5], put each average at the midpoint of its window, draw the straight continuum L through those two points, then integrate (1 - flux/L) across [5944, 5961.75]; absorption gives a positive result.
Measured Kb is 4.0 angstrom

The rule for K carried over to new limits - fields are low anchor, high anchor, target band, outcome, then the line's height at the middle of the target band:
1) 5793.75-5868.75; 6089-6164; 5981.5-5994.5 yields 0.17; 2.42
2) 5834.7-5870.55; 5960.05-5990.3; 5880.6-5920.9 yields 0.48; 2.07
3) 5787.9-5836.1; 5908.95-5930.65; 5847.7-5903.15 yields 0.27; 2.01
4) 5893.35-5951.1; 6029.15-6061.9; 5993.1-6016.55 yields 0.02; 2.18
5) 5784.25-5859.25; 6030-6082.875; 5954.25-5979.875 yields 0.29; 2.44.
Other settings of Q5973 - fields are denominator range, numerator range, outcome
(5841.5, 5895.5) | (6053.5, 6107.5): 1.43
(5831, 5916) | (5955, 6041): 1.20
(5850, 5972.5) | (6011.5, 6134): 1.46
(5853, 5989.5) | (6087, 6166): 1.43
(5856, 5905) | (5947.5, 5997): 1.30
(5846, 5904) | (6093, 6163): 1.55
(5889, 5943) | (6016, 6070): 1.59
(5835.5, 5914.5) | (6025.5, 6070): 1.43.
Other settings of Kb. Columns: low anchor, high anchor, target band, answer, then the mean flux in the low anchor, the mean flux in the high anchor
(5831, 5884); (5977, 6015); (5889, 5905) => 8.1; 2.07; 2.1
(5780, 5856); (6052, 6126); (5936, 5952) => 3.3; 2.43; 2.5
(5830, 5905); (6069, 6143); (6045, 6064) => -0.8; 1.79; 2.54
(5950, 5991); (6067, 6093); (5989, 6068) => -2.6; 1.92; 2.51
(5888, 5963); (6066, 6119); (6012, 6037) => -1.8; 1.6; 2.54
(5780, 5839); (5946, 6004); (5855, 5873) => 2.6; 2.48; 1.97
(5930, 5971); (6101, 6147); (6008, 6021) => -0.3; 1.88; 2.56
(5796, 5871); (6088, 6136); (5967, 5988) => 4.2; 2.33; 2.56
